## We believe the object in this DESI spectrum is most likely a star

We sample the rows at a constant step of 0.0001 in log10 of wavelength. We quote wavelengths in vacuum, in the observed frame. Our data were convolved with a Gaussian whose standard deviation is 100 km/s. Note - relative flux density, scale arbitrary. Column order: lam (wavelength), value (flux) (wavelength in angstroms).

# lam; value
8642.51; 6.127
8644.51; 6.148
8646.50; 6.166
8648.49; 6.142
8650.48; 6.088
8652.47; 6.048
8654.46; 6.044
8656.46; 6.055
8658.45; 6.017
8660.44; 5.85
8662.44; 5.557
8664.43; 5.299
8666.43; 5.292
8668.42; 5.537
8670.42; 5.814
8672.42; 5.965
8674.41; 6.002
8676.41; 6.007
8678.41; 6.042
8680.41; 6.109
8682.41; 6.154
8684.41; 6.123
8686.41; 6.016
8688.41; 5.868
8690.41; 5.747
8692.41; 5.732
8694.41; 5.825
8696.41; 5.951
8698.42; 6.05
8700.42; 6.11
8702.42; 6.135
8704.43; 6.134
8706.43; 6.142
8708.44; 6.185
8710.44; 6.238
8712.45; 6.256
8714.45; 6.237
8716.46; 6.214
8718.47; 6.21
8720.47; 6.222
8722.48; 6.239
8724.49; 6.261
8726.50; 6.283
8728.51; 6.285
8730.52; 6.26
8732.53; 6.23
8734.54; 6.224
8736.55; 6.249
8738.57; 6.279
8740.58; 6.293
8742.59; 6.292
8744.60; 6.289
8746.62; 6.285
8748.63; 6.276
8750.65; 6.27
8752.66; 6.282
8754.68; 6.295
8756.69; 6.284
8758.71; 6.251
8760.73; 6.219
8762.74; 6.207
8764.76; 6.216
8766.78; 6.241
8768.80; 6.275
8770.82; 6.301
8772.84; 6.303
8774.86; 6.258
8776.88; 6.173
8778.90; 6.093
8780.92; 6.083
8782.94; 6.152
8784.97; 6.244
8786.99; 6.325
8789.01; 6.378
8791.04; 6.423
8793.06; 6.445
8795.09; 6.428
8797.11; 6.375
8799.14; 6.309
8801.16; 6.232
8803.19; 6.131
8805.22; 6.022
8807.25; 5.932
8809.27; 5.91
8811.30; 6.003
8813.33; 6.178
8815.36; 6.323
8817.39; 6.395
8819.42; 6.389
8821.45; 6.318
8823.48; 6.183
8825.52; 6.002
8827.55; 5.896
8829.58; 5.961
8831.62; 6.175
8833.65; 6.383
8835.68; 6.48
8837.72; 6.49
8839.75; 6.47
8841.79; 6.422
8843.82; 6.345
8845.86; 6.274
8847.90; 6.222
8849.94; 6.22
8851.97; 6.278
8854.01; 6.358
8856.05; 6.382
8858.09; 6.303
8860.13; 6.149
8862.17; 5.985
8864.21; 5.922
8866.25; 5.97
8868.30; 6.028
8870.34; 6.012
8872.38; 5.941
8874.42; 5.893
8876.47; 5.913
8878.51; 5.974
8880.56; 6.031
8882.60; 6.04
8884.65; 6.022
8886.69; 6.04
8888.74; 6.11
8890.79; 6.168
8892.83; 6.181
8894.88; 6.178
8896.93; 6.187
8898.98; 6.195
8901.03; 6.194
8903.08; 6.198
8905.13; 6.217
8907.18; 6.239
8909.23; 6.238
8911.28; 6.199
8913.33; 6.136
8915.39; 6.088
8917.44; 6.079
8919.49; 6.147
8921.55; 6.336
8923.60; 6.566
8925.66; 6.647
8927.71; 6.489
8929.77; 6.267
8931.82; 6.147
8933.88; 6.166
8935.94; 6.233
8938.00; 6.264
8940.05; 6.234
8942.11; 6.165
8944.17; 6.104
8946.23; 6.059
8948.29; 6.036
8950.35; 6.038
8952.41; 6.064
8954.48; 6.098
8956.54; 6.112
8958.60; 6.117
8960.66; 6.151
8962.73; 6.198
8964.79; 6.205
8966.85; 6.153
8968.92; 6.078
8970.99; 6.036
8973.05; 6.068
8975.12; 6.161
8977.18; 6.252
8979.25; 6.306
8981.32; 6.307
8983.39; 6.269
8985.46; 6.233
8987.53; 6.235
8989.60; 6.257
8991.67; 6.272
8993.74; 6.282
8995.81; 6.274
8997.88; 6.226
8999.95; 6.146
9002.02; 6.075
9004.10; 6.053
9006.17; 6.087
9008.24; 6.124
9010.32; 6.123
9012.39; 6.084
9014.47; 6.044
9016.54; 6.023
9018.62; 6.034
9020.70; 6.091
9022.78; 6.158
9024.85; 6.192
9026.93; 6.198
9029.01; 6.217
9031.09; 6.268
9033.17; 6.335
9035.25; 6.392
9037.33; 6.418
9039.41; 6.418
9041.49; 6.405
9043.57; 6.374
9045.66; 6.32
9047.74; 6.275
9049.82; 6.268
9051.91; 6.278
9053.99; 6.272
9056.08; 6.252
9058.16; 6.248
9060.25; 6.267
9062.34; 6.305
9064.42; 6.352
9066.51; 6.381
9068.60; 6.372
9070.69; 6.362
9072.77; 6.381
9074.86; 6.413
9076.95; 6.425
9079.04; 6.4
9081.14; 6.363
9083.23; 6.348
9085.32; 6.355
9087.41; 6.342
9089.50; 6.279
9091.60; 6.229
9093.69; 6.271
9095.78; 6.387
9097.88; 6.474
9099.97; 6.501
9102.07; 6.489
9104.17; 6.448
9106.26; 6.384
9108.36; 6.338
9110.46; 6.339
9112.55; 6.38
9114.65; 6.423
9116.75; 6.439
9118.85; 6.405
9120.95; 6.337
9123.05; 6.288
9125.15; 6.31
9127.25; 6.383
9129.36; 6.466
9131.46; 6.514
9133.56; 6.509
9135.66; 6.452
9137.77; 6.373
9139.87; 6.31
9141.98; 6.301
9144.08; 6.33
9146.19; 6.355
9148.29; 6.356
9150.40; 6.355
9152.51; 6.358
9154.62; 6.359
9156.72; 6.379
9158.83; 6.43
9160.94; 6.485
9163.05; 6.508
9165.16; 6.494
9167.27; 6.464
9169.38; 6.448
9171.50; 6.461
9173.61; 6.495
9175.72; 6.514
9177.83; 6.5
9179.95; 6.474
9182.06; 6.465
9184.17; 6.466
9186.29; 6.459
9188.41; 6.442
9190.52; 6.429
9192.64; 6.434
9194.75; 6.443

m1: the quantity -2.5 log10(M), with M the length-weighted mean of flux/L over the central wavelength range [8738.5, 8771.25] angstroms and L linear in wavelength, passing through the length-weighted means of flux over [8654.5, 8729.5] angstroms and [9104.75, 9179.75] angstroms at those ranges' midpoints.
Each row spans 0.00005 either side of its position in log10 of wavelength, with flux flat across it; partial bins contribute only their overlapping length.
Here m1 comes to -0.04 mag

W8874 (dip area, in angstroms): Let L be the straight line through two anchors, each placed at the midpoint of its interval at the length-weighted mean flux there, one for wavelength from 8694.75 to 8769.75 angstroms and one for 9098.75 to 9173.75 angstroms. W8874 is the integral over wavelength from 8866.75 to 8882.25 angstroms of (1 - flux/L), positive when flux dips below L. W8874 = 0.8 angstroms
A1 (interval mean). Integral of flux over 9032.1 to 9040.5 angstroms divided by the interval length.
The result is 6.39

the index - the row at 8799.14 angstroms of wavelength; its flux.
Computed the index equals 6.309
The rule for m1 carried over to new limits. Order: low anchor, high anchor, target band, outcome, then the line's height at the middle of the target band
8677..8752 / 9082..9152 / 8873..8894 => 0.04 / 6.25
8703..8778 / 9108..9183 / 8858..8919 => 0.04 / 6.31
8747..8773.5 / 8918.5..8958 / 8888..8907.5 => 0.01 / 6.23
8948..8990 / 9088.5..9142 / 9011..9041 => 0.01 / 6.25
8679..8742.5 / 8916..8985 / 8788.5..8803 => -0.03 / 6.16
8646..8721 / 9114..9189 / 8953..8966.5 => 0.02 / 6.24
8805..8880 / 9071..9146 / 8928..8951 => 0.01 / 6.24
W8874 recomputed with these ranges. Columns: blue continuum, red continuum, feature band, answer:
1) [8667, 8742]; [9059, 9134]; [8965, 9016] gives 1.0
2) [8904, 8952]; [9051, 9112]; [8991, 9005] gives 0.2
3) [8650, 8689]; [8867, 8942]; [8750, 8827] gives -2.6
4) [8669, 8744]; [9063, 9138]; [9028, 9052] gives 0.0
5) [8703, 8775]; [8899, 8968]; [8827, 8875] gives 0.2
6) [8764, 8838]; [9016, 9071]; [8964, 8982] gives 0.3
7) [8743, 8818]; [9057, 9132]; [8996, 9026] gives 1.1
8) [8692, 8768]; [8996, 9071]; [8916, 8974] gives 0.4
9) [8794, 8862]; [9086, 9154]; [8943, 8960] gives 0.6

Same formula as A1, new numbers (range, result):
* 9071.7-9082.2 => 6.4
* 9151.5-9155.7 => 6.37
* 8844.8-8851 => 6.24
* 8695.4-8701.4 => 6.03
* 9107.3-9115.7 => 6.37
